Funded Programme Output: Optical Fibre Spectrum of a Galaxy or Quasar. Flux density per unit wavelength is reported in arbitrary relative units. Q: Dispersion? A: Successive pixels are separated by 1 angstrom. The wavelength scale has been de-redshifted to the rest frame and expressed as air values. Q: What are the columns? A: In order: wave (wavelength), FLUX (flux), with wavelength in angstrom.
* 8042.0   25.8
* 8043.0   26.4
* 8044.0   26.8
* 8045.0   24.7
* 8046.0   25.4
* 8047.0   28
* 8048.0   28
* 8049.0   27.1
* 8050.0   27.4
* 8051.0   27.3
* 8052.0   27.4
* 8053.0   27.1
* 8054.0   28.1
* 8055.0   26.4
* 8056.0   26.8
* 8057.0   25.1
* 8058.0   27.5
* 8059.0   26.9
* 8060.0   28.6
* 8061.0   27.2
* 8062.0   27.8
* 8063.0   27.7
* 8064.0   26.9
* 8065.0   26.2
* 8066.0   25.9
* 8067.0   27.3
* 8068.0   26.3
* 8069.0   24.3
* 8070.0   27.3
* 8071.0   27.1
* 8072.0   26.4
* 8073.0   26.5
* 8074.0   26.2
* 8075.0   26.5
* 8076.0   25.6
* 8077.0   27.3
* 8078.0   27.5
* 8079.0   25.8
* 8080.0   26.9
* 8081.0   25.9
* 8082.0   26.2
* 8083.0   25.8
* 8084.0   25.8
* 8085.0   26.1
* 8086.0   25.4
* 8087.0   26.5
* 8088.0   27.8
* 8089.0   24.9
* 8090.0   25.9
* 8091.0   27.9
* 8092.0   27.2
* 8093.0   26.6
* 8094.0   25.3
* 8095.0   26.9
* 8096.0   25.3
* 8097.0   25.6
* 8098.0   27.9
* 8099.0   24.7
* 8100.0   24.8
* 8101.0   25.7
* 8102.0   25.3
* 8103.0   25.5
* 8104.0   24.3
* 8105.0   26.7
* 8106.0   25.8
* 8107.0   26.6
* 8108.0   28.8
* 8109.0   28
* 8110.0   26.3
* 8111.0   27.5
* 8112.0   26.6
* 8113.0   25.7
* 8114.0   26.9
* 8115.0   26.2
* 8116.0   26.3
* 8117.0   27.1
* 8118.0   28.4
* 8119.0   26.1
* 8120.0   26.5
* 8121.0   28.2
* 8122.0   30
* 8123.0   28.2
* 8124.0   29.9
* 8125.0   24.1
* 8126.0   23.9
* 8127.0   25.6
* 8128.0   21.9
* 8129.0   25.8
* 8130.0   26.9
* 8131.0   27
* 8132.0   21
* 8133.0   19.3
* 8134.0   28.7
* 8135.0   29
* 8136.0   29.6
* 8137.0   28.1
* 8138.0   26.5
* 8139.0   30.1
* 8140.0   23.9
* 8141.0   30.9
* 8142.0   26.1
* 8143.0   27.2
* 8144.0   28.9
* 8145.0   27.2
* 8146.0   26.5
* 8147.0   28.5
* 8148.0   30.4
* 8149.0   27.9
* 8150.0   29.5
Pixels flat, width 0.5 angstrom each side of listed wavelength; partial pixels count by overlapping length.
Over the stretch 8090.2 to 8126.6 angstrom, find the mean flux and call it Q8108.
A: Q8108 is 26.6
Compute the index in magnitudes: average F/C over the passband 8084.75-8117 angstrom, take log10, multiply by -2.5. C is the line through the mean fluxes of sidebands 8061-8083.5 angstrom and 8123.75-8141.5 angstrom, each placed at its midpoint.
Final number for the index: 0.003 mag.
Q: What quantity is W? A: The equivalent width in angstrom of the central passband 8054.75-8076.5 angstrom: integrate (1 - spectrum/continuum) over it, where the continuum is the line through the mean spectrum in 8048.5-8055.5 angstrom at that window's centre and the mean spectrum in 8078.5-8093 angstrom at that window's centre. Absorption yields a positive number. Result 0.2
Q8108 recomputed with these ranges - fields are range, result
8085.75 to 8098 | 26.4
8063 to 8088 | 26.4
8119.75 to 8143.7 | 26.6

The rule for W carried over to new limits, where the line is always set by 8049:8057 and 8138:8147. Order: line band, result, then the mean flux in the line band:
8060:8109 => 1.6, 26.4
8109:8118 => 0.2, 26.8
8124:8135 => 1.1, 24.9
